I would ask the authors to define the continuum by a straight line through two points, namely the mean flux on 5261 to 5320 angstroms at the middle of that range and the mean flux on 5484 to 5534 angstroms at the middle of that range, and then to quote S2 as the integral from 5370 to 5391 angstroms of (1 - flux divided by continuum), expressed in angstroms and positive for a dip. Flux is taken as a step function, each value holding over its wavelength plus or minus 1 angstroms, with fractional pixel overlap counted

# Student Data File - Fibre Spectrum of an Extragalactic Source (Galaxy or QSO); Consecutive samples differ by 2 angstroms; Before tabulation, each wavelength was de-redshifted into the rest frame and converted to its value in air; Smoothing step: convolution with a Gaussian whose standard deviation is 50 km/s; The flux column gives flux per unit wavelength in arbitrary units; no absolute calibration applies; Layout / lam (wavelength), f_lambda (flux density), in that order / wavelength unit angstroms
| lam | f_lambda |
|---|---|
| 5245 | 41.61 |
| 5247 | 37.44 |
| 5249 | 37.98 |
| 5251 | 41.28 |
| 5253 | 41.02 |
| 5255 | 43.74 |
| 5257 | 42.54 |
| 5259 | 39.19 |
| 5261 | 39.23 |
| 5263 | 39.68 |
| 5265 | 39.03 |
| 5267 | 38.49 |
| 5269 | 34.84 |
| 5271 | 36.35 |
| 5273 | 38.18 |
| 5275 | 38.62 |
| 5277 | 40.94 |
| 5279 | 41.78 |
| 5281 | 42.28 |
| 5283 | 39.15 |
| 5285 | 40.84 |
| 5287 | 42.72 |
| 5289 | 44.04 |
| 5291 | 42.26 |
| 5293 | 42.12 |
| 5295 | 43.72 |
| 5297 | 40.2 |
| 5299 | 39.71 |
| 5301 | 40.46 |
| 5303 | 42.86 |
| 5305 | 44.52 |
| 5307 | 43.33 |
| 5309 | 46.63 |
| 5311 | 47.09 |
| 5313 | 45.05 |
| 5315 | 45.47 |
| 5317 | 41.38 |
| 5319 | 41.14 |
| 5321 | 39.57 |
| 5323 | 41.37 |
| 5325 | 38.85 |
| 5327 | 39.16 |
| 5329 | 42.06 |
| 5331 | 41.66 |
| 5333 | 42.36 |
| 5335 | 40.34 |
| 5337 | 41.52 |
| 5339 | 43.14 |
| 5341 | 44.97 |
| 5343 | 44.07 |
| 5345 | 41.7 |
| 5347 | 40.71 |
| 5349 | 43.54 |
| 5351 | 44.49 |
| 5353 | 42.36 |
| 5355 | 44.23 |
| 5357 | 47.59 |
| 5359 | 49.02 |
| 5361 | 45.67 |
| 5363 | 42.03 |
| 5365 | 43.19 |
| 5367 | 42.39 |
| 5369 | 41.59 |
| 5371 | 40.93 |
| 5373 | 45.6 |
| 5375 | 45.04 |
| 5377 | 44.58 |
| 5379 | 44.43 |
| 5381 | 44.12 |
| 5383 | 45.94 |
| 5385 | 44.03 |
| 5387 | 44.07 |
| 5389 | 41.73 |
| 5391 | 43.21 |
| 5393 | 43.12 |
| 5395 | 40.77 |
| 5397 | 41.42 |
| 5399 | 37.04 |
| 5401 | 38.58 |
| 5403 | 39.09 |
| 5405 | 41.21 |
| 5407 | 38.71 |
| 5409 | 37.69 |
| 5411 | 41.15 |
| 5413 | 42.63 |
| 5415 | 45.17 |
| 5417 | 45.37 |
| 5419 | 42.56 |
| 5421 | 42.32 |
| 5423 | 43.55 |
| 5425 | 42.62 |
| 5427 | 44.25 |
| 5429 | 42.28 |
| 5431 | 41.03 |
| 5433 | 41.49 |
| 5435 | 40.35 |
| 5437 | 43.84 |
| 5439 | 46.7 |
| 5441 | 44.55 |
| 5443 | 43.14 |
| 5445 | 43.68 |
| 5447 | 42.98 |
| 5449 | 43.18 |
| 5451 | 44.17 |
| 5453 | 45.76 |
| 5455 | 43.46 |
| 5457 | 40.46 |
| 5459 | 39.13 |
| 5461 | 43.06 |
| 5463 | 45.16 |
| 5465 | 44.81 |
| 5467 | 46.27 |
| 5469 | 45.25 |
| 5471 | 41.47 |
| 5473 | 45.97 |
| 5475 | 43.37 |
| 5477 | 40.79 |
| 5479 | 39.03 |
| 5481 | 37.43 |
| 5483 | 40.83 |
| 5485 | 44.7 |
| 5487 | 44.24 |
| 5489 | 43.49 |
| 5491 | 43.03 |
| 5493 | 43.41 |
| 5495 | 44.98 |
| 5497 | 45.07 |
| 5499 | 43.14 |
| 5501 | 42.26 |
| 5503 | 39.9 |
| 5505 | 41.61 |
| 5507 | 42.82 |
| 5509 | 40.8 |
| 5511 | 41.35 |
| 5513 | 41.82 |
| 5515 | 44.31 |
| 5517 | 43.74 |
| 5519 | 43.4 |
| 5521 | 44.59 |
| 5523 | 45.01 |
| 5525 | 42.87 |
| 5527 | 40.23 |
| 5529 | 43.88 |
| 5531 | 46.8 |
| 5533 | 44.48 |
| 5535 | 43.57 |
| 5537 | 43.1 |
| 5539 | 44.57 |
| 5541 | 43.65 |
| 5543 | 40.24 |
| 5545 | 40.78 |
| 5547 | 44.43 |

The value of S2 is -0.9 angstroms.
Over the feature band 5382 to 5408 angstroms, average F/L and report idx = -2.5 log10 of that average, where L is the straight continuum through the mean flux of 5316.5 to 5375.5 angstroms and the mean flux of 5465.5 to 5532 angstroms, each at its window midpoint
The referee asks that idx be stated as 0.03 mag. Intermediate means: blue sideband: 42.7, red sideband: 43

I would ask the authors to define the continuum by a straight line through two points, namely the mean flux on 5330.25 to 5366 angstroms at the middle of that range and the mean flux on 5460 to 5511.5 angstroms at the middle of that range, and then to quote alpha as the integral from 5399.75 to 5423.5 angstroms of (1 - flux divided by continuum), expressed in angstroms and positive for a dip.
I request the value 0.98 angstroms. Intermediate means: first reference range 43.5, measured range 41.4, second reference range 42.9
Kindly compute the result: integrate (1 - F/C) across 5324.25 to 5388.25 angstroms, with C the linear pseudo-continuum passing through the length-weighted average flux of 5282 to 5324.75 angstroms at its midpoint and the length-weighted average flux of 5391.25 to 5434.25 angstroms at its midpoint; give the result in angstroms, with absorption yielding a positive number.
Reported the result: -1.94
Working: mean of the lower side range 42.5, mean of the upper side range 41.5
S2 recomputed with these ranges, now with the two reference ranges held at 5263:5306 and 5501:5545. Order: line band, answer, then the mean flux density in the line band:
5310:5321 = -0.7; 43.6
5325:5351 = -0.6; 42.1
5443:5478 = -0.9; 43.5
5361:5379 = -0.8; 43.4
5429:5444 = -0.3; 43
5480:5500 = -0.2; 43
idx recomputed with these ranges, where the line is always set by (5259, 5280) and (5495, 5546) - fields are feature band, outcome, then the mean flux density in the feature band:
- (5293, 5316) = -0.109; 43.5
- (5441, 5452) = -0.046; 43.5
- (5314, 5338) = -0.041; 41.2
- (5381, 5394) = -0.077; 43.7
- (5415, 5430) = -0.053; 43.4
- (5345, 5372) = -0.087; 43.6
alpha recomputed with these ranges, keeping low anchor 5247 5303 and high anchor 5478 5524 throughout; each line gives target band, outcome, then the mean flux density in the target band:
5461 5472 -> -0.6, 44.5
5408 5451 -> -1.0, 42.9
